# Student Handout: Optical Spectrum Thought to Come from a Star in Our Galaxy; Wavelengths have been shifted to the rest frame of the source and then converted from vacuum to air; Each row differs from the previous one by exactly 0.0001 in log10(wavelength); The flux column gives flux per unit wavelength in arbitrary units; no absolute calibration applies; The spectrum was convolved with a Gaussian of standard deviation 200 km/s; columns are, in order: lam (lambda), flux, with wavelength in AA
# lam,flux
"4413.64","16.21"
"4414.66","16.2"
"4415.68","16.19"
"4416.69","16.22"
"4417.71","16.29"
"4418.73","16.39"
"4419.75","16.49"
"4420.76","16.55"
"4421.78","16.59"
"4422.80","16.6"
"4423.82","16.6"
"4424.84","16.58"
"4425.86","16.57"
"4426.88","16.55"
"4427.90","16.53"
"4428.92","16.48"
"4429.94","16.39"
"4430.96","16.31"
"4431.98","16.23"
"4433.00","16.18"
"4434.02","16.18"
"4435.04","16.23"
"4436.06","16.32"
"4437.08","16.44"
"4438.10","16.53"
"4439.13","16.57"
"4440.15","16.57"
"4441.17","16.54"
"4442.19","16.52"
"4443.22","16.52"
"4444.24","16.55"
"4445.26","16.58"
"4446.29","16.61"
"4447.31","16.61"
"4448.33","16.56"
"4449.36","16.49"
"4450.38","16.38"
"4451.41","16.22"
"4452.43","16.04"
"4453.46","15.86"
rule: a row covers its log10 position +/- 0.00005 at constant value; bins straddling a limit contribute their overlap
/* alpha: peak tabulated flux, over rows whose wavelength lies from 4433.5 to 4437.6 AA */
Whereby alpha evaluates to 16.44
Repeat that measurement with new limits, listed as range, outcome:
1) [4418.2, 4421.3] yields 16.55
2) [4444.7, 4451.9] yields 16.61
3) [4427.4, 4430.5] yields 16.53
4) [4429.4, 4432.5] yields 16.39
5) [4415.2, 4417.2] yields 16.22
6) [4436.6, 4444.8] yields 16.57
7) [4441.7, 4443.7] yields 16.52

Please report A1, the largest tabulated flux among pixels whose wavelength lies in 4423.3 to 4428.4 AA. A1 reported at 16.6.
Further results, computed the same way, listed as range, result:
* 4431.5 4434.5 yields 16.23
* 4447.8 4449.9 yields 16.56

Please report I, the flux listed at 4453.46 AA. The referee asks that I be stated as 15.86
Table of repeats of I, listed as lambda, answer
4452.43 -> 16.04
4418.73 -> 16.39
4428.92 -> 16.48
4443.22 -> 16.52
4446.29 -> 16.61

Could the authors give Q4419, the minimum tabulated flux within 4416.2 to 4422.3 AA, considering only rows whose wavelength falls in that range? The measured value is 16.22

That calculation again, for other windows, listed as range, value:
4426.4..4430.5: 16.39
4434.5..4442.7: 16.23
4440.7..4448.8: 16.52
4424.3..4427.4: 16.55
